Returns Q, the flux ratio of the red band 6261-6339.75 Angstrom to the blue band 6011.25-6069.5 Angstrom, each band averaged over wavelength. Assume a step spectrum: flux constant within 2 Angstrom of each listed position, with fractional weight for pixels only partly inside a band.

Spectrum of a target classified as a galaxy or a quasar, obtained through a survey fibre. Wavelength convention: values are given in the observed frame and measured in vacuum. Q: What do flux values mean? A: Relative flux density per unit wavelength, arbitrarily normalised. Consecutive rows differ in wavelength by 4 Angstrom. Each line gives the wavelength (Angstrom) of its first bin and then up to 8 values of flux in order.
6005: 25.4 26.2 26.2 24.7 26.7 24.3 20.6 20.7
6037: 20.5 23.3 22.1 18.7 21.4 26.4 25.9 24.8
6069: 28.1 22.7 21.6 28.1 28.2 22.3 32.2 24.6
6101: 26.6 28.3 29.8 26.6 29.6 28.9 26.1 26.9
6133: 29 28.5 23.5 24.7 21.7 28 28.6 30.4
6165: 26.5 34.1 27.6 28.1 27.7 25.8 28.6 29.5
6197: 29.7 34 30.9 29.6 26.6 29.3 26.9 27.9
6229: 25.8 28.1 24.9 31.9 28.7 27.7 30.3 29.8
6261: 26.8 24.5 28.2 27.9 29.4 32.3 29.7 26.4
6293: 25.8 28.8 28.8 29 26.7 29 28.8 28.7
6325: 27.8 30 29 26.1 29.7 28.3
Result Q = 1.20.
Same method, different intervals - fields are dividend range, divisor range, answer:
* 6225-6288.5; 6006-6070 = 1.19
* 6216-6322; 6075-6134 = 1.04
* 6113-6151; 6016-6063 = 1.16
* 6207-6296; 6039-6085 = 1.17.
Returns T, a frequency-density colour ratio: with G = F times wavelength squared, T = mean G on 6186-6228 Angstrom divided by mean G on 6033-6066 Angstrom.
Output 1.4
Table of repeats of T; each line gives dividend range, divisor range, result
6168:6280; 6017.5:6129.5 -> 1.19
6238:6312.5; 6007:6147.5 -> 1.19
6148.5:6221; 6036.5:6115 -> 1.18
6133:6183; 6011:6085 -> 1.20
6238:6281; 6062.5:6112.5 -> 1.14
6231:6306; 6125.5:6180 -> 1.07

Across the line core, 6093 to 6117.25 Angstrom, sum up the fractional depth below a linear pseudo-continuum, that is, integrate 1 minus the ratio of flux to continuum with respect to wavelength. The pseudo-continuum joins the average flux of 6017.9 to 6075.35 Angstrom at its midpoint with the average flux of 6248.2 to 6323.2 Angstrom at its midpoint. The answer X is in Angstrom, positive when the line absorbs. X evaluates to -3.2 Angstrom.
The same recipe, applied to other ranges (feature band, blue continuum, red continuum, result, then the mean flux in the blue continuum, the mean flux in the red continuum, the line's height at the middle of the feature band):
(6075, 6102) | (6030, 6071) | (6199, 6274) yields -2.2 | 23.1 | 28.4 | 24.2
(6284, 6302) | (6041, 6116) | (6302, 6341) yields 0.2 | 25.5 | 28.4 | 28.1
